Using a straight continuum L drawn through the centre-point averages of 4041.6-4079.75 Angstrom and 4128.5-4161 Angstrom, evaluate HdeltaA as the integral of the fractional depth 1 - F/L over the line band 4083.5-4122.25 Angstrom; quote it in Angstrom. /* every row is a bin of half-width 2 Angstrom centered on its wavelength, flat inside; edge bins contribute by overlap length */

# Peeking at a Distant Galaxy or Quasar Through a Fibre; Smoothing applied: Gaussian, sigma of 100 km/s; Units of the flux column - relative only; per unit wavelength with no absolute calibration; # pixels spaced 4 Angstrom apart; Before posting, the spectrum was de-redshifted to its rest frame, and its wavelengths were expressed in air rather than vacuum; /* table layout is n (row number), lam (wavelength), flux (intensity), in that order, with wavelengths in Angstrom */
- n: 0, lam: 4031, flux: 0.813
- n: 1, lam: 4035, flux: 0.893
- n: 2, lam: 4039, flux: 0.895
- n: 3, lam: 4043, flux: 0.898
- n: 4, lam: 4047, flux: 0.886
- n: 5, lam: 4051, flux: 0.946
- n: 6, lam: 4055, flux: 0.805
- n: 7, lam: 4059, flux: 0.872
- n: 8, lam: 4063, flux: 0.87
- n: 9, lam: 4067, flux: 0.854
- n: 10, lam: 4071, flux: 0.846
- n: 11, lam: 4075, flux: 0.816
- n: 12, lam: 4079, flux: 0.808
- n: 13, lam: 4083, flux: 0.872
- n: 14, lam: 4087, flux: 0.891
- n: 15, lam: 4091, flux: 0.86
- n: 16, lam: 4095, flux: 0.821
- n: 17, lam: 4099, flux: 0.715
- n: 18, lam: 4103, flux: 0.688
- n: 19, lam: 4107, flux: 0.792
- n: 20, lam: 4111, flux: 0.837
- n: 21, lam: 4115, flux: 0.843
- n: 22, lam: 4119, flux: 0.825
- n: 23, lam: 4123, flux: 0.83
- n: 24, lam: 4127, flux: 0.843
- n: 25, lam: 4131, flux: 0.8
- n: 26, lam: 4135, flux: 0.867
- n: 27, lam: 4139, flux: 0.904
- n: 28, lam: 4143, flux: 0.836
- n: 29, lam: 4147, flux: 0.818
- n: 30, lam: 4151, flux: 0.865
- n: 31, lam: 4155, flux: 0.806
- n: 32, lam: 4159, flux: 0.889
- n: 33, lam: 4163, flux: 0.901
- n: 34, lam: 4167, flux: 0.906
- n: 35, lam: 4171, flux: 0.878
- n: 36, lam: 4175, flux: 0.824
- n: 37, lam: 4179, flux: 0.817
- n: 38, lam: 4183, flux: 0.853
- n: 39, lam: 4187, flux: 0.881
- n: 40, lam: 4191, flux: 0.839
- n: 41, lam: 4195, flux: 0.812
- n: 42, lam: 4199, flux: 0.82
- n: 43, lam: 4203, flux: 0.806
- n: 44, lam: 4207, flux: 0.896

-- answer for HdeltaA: 2.0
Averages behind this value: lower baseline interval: 0.861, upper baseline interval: 0.848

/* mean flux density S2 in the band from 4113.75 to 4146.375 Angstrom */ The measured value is 0.842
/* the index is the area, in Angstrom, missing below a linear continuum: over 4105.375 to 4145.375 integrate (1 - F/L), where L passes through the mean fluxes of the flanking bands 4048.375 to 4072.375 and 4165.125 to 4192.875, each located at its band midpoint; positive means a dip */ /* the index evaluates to 1.1 Angstrom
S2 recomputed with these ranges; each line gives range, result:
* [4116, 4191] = 0.852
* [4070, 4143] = 0.825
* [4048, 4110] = 0.831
